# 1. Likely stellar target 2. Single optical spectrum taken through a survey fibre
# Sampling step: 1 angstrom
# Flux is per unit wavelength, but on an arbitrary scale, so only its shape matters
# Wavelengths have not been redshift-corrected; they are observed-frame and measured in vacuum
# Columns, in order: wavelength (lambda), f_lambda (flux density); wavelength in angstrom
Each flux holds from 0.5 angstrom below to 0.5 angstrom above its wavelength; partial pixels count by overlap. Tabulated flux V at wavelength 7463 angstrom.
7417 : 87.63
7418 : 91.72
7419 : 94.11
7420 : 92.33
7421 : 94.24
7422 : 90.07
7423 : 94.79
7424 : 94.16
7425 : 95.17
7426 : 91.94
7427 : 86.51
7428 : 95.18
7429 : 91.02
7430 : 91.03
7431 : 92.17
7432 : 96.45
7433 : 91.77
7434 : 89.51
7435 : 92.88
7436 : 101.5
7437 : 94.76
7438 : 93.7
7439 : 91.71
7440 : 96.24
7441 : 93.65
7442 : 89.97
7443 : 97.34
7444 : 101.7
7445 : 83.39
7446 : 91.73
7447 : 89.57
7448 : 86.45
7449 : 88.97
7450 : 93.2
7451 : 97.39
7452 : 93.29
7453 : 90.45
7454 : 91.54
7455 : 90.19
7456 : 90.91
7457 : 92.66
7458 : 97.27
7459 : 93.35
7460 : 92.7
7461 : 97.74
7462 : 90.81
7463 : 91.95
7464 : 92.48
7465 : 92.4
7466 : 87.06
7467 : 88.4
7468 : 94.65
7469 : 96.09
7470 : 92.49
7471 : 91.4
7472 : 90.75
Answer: 91.95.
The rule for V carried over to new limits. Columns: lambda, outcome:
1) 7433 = 91.77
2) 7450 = 93.2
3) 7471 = 91.4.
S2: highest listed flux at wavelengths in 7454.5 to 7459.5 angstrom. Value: 97.27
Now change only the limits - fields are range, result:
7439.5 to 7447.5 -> 101.7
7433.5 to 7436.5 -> 101.5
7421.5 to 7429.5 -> 95.18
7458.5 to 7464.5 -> 97.74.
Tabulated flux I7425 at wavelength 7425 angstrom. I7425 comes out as 95.17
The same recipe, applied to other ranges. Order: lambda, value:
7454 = 91.54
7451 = 97.39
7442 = 89.97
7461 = 97.74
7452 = 93.29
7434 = 89.51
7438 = 93.7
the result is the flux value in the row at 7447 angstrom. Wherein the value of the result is 89.57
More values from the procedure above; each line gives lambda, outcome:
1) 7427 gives 86.51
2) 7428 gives 95.18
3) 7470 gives 92.49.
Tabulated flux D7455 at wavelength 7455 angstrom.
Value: 90.19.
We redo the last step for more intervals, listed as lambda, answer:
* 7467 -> 88.4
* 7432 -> 96.45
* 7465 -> 92.4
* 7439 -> 91.71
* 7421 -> 94.24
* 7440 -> 96.24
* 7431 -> 92.17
